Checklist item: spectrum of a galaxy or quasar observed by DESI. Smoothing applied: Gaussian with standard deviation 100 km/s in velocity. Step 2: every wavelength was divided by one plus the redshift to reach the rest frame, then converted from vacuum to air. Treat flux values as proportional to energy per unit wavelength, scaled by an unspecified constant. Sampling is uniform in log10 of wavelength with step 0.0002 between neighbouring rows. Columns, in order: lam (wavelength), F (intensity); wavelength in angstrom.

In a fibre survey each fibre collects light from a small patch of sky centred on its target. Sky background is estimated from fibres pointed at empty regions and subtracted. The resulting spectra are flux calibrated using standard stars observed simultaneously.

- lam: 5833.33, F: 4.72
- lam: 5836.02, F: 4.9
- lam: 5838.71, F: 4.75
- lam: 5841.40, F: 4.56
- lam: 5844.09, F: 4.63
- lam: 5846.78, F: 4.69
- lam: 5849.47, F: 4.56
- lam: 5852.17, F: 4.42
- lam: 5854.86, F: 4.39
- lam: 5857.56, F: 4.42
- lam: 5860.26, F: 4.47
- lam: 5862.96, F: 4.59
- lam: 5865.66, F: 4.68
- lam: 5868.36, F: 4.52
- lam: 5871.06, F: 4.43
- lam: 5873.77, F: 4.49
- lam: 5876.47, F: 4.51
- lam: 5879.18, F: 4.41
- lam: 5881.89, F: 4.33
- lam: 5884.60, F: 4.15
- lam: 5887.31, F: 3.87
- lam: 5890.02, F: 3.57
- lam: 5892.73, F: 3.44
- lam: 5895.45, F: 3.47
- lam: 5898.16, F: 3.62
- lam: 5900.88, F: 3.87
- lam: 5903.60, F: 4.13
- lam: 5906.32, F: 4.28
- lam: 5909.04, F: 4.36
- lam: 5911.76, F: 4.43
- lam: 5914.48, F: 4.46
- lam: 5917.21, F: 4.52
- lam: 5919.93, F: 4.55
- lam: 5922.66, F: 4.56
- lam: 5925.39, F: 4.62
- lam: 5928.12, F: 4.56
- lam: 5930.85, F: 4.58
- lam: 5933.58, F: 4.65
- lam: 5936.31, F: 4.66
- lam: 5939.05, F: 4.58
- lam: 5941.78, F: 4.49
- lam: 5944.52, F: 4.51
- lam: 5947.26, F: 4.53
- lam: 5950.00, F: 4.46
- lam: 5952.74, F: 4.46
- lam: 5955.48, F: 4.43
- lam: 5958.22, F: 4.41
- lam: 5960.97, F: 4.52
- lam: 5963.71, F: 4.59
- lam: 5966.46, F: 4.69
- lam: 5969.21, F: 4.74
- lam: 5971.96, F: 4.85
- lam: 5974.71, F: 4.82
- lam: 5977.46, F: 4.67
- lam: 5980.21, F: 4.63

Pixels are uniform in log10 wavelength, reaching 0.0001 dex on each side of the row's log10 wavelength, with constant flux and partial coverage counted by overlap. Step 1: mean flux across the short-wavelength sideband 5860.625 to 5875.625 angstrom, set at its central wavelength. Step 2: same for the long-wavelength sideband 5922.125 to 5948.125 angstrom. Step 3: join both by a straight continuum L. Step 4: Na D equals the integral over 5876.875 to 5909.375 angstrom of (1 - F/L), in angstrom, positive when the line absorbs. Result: 4.2 angstrom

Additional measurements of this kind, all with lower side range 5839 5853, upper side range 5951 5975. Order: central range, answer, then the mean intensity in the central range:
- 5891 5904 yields 2.6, 3.67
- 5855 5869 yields 0.2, 4.52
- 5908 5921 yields 0.4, 4.47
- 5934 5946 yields 0.1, 4.57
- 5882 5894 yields 2.0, 3.82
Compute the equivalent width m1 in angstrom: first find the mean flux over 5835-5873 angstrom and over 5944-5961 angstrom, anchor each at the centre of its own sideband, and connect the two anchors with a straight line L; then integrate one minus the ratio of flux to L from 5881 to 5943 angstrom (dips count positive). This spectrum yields 3.5 angstrom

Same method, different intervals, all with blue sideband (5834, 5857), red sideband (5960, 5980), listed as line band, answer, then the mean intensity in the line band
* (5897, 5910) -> 1.7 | 4.05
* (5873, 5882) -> 0.4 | 4.45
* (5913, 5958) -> 1.3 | 4.54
